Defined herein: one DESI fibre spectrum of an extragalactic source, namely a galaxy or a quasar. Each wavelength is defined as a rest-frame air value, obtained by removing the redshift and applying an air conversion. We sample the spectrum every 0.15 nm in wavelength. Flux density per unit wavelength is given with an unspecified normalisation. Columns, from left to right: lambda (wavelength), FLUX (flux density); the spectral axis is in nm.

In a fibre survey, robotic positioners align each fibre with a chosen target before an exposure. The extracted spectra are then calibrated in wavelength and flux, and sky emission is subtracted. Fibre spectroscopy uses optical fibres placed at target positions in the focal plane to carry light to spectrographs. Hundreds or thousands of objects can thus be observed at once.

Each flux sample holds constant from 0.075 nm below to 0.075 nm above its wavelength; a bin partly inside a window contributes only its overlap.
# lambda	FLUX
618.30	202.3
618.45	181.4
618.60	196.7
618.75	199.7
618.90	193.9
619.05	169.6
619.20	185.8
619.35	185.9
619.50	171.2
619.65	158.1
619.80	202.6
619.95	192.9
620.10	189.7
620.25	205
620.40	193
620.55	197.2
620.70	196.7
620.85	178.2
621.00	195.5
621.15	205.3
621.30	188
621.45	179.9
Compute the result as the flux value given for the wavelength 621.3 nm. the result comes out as 188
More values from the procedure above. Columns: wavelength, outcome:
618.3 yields 202.3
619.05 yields 169.6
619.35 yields 185.9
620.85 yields 178.2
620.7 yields 196.7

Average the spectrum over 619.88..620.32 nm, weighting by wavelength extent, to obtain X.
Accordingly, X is 196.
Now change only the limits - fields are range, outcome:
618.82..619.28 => 183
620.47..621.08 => 192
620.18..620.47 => 199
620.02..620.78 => 196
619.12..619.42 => 186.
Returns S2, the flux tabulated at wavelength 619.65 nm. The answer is 158.1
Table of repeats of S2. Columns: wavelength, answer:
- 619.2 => 185.8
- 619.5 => 171.2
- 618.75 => 199.7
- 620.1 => 189.7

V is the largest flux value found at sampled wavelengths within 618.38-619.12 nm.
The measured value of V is 199.7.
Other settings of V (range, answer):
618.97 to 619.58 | 185.9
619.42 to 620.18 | 202.6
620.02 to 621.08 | 205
